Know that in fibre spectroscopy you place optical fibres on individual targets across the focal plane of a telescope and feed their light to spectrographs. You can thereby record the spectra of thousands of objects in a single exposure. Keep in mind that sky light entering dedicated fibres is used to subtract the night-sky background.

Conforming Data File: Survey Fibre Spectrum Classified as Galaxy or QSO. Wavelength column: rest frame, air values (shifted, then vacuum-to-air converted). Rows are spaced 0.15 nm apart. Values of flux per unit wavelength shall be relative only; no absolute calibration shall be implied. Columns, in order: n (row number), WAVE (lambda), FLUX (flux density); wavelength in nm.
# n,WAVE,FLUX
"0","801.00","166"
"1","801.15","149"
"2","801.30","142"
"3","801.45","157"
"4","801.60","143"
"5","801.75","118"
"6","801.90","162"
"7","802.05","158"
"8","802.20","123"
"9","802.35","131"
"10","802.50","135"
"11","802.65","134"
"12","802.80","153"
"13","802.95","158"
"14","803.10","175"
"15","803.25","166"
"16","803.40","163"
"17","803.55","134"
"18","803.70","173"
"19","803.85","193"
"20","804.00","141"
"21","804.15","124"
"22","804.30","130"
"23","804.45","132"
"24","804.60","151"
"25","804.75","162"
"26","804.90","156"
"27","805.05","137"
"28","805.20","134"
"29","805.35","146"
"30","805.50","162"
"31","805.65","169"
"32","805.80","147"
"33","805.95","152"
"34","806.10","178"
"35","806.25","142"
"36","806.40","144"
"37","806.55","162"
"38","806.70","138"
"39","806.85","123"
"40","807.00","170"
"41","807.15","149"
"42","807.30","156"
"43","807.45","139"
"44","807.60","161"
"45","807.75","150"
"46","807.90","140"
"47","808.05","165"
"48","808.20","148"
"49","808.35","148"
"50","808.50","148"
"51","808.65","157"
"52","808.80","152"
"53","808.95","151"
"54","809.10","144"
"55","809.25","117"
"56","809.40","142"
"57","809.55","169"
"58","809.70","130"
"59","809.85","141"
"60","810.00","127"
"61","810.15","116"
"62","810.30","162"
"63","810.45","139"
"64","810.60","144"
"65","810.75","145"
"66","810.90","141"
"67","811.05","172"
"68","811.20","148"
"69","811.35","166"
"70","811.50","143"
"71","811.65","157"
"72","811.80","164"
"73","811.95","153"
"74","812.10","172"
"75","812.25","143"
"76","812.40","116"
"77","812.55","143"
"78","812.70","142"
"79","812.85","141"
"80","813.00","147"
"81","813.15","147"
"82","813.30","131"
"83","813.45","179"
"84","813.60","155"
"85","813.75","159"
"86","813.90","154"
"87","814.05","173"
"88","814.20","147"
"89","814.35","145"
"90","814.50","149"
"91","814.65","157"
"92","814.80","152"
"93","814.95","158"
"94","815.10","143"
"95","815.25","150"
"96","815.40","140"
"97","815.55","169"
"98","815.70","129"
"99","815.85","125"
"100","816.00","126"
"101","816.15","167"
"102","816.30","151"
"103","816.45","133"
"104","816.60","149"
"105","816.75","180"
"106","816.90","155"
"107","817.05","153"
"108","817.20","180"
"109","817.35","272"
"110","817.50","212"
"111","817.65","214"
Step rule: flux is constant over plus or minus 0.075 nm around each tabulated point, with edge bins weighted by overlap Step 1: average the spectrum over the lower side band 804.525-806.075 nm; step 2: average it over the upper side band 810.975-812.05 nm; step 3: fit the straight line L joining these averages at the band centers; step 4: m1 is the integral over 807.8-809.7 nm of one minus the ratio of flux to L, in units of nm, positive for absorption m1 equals 0.09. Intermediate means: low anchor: 152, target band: 148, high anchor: 158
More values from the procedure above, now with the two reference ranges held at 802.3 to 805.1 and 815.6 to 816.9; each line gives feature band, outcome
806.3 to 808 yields 0.01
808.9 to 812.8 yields 0.06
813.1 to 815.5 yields -0.10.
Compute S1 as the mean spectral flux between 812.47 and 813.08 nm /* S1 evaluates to 143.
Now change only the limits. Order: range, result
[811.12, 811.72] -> 154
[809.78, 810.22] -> 128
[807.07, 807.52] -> 148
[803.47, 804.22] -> 153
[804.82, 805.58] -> 147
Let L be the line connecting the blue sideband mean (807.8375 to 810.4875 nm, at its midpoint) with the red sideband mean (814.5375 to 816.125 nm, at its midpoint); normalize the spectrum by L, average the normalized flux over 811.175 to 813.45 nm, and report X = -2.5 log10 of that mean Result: -0.03 mag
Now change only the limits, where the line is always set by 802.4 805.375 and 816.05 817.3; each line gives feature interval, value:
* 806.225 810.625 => 0.055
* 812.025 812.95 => 0.100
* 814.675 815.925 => 0.091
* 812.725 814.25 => 0.032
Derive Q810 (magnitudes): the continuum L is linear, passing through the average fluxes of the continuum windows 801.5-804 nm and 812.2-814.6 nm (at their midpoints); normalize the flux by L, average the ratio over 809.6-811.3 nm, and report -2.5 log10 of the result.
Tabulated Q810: 0.04 mag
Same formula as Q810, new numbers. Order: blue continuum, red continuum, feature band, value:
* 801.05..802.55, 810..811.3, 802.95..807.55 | -0.06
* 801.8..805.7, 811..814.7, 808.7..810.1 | 0.07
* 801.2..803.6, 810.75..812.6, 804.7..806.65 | -0.03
